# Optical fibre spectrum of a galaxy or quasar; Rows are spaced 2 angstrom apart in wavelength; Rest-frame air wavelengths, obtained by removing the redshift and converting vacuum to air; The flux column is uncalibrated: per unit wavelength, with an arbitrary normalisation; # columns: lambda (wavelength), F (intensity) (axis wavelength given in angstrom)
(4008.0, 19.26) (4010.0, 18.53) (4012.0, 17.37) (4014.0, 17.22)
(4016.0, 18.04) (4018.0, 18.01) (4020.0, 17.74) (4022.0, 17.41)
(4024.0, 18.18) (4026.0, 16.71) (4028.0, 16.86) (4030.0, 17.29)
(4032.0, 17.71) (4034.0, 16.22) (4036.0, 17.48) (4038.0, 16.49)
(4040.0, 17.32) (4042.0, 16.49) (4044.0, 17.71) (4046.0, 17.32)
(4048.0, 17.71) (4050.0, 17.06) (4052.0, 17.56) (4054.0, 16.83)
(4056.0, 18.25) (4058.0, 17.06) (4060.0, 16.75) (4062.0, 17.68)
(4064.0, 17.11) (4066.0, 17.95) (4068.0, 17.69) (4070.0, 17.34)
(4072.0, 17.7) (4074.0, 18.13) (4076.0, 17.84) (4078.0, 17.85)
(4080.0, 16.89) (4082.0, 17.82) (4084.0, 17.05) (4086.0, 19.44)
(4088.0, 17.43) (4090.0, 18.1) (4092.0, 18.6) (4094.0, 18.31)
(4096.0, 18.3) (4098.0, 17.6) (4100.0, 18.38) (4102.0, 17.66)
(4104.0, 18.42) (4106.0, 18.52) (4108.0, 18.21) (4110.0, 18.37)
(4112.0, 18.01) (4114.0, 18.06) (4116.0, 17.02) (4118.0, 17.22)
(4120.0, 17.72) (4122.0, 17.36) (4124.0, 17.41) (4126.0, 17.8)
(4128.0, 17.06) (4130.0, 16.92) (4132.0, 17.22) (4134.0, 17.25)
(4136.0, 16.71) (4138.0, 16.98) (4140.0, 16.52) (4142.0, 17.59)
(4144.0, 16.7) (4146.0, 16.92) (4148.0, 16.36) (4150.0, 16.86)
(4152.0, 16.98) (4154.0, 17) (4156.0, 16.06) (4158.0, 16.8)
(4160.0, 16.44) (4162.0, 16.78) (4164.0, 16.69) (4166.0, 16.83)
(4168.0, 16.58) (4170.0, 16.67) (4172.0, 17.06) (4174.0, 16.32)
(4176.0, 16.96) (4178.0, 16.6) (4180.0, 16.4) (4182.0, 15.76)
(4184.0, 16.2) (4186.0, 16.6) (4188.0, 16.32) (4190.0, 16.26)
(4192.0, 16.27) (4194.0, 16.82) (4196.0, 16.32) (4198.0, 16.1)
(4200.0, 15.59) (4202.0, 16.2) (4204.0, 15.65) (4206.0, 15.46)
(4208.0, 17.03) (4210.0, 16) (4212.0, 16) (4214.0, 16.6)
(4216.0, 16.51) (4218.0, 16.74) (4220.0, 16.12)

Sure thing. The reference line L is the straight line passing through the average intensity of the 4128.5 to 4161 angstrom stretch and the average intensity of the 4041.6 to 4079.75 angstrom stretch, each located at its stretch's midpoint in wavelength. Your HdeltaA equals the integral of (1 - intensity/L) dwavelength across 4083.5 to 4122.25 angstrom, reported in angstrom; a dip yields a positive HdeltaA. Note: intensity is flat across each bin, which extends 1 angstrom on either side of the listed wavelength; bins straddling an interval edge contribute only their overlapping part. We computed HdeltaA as -1.9 angstrom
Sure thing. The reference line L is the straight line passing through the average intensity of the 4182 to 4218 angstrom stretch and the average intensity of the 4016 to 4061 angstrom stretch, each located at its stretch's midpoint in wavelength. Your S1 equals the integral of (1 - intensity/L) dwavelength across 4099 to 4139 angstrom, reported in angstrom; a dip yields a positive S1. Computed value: -2.02 angstrom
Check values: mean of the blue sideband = 17.3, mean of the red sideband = 16.2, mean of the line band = 17.6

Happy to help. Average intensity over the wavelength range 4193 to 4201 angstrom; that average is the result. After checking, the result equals 16.2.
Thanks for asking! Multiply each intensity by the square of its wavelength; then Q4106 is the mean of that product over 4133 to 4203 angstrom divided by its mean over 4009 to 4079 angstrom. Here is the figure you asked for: 1.01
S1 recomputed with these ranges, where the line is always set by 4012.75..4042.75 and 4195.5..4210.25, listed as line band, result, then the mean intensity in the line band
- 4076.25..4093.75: -1.1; 17.9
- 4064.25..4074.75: -0.4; 17.7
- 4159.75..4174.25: -0.4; 16.7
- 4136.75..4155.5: -0.5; 16.9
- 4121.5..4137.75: -0.6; 17.2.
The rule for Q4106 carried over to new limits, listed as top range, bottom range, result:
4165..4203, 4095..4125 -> 0.95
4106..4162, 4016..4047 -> 1.05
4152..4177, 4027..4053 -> 1.03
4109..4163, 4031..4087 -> 1.02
